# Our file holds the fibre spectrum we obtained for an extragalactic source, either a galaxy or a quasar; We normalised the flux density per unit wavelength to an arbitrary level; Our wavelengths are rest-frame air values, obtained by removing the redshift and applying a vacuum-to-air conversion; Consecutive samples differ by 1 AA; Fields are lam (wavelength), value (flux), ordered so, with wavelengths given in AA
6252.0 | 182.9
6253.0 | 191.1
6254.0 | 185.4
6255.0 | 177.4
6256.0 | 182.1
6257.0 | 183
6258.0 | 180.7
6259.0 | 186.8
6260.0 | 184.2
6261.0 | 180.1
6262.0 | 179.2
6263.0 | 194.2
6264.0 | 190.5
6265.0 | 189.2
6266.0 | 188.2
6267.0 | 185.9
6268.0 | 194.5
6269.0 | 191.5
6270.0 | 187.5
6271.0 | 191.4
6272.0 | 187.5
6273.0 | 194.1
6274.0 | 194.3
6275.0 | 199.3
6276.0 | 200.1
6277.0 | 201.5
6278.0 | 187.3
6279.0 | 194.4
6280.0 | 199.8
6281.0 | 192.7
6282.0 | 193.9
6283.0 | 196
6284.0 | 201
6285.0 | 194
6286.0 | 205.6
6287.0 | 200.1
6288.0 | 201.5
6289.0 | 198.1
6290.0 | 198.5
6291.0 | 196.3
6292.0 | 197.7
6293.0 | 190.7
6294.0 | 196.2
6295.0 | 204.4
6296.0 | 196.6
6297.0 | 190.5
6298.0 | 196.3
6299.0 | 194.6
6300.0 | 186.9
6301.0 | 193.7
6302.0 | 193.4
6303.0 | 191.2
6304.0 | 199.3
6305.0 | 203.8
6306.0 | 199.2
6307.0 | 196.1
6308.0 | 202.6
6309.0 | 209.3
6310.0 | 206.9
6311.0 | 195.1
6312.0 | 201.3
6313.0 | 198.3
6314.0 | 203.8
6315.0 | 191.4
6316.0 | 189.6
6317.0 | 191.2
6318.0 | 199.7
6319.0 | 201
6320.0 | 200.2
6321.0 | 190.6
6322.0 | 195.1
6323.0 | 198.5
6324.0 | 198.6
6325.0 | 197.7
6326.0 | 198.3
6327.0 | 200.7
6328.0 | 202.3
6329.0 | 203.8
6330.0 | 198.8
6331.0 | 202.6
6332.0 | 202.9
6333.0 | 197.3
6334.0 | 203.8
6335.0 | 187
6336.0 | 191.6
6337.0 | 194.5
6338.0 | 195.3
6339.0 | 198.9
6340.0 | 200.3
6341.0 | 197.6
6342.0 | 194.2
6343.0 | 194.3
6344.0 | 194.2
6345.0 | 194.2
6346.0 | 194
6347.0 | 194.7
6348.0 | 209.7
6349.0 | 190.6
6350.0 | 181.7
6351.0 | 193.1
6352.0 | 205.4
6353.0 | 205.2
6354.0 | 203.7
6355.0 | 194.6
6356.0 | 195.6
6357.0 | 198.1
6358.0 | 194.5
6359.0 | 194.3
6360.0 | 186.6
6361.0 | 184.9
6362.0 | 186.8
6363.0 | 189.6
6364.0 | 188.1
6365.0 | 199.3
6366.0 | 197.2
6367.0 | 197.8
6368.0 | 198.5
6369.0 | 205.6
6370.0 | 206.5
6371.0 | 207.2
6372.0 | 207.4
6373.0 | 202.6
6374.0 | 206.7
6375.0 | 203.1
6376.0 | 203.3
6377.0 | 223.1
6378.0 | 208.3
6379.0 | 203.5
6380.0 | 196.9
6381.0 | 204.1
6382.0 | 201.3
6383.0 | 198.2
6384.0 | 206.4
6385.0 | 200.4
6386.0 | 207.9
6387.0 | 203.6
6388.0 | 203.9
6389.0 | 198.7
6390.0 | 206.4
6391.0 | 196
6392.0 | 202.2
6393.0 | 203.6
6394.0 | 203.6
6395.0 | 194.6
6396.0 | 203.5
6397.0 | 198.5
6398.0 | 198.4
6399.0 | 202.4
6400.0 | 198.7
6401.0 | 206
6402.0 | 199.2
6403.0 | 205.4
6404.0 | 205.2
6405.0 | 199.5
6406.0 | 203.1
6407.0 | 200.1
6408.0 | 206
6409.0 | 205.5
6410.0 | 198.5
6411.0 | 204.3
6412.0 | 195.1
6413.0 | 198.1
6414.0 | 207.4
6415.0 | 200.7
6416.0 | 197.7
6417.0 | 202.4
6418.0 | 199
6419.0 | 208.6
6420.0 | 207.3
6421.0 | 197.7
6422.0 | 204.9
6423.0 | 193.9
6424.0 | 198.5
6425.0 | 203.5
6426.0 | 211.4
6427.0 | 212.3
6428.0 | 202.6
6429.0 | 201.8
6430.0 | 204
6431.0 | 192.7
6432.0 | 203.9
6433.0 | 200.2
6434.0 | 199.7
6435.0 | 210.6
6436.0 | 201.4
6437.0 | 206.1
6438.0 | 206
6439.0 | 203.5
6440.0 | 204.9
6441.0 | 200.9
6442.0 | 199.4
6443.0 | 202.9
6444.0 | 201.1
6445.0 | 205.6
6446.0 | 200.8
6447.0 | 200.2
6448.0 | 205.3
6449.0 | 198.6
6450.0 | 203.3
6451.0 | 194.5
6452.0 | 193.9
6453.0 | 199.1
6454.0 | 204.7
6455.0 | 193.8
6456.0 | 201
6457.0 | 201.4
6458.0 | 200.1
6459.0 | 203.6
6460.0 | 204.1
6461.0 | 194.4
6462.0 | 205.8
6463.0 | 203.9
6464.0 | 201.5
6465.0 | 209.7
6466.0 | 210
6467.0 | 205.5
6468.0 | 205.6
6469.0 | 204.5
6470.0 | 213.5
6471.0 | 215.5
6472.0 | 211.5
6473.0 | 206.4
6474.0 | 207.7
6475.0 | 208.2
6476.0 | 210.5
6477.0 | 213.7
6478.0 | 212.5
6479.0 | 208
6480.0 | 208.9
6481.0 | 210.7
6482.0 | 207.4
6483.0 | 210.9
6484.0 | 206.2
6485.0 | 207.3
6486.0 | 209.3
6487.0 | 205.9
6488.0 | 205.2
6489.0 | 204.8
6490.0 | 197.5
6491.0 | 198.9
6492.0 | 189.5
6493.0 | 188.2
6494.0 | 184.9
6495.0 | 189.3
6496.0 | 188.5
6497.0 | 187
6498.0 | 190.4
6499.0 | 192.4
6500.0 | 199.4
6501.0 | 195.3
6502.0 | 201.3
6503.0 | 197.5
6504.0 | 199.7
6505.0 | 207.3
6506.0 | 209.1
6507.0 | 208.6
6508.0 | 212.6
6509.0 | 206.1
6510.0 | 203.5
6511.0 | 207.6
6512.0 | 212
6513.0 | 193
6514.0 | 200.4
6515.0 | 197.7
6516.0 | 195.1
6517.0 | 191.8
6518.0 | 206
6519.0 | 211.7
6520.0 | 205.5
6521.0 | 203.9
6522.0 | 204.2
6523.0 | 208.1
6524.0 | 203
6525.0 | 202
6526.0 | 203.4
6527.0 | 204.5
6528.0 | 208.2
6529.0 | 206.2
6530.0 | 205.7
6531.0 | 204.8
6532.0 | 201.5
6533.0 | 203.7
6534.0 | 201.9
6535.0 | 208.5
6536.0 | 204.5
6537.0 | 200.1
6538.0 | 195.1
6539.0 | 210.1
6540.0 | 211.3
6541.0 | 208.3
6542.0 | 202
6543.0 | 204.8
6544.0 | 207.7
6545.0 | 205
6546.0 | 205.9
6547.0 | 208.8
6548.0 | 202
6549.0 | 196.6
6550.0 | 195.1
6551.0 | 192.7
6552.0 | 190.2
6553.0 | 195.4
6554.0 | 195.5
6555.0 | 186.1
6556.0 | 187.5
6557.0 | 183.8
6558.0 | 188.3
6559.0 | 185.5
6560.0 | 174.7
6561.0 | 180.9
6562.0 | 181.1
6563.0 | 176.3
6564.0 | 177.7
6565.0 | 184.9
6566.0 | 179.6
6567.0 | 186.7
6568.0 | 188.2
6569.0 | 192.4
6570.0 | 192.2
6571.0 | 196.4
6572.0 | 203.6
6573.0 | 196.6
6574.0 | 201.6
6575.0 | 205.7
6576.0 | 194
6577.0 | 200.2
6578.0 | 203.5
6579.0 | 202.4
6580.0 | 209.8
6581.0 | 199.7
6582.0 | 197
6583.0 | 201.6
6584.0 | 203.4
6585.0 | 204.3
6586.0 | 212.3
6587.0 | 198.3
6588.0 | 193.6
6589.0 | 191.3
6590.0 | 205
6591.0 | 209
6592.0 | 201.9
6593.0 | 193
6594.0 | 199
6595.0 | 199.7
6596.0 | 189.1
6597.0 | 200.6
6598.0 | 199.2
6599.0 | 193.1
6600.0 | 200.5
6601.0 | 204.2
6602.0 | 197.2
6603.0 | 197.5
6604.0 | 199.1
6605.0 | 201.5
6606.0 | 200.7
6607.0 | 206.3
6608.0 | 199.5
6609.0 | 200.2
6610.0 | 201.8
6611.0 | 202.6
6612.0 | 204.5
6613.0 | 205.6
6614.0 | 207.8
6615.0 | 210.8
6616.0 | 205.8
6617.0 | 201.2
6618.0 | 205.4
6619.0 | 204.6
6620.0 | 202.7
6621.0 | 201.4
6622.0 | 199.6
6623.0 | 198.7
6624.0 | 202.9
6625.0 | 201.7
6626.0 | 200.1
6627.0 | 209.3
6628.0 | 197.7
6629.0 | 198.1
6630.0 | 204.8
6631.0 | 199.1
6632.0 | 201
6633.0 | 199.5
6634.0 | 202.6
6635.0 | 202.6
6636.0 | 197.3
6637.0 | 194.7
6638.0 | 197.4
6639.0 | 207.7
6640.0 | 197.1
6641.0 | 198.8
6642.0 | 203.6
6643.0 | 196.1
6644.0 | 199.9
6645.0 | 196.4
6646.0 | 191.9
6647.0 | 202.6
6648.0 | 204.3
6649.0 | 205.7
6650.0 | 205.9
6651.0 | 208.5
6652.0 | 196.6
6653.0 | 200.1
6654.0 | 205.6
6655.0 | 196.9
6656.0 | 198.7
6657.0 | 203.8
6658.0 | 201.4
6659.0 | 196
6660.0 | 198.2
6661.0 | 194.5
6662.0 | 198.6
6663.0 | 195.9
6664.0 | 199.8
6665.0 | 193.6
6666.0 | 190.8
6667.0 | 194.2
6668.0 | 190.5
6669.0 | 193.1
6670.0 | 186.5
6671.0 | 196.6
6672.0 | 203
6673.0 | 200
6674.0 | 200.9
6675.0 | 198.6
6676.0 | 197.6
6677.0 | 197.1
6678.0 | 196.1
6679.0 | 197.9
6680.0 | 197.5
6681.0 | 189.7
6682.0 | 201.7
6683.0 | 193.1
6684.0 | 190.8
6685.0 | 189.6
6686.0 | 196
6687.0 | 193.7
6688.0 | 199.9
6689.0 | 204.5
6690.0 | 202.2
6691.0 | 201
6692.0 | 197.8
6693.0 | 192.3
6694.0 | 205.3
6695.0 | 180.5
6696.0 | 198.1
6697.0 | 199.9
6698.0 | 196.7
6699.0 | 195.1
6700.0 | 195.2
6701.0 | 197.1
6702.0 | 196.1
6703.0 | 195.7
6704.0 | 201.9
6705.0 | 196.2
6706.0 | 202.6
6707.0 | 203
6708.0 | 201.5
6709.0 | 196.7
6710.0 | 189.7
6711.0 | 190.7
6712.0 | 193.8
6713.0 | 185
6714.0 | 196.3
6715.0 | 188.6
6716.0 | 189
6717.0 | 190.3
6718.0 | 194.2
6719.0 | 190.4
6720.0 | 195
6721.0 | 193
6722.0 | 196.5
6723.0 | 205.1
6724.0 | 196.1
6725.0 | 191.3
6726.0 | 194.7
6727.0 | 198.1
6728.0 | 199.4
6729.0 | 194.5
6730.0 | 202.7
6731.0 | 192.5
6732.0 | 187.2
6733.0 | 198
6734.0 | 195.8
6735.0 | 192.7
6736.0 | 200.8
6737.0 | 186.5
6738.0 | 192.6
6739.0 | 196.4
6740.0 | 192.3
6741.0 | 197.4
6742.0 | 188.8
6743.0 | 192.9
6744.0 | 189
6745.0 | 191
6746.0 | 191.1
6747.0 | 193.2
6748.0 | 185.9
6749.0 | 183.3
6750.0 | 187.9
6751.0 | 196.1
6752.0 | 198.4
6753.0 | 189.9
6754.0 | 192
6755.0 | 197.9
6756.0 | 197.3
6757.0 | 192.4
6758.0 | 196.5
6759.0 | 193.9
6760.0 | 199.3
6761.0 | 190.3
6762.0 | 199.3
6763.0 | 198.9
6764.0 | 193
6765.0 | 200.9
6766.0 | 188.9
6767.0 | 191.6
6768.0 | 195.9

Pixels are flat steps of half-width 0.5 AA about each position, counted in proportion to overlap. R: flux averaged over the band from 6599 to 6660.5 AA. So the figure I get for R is 201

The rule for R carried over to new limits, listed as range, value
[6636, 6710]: 198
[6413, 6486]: 204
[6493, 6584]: 198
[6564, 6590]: 197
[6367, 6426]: 203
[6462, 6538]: 204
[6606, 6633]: 203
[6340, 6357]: 197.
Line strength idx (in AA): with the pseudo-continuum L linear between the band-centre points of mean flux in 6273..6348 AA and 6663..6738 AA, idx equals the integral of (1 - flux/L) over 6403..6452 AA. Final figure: -1.4 AA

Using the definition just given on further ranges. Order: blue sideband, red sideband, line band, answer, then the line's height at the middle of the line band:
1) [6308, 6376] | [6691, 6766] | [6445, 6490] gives -1.9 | 197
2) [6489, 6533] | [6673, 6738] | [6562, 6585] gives 0.5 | 199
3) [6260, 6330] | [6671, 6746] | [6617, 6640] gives -0.7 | 196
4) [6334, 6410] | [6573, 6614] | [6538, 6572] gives 1.2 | 201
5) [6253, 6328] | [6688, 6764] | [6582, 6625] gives -1.4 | 195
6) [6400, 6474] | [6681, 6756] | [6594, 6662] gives -1.2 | 197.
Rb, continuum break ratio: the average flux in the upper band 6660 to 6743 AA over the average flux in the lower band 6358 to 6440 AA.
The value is 1.0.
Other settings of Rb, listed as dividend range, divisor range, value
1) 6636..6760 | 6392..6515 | 0.97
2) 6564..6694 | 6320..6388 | 1.00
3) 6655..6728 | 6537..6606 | 1.00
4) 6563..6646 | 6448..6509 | 0.98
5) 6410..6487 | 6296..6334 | 1.03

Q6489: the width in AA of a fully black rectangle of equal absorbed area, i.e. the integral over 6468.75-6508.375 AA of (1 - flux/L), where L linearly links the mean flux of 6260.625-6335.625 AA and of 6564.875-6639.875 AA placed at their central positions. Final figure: -0.9 AA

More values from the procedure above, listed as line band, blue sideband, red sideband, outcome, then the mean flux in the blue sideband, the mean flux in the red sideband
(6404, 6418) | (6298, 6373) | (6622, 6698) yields -0.3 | 197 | 198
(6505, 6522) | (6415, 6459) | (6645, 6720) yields -0.3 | 202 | 197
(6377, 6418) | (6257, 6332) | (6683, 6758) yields -1.4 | 195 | 195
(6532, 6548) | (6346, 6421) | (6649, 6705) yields -0.5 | 201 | 197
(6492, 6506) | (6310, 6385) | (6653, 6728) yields 0.2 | 198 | 196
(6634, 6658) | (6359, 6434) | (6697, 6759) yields -0.6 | 201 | 194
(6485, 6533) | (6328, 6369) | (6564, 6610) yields -0.8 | 196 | 198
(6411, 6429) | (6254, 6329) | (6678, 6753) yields -0.7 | 195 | 195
